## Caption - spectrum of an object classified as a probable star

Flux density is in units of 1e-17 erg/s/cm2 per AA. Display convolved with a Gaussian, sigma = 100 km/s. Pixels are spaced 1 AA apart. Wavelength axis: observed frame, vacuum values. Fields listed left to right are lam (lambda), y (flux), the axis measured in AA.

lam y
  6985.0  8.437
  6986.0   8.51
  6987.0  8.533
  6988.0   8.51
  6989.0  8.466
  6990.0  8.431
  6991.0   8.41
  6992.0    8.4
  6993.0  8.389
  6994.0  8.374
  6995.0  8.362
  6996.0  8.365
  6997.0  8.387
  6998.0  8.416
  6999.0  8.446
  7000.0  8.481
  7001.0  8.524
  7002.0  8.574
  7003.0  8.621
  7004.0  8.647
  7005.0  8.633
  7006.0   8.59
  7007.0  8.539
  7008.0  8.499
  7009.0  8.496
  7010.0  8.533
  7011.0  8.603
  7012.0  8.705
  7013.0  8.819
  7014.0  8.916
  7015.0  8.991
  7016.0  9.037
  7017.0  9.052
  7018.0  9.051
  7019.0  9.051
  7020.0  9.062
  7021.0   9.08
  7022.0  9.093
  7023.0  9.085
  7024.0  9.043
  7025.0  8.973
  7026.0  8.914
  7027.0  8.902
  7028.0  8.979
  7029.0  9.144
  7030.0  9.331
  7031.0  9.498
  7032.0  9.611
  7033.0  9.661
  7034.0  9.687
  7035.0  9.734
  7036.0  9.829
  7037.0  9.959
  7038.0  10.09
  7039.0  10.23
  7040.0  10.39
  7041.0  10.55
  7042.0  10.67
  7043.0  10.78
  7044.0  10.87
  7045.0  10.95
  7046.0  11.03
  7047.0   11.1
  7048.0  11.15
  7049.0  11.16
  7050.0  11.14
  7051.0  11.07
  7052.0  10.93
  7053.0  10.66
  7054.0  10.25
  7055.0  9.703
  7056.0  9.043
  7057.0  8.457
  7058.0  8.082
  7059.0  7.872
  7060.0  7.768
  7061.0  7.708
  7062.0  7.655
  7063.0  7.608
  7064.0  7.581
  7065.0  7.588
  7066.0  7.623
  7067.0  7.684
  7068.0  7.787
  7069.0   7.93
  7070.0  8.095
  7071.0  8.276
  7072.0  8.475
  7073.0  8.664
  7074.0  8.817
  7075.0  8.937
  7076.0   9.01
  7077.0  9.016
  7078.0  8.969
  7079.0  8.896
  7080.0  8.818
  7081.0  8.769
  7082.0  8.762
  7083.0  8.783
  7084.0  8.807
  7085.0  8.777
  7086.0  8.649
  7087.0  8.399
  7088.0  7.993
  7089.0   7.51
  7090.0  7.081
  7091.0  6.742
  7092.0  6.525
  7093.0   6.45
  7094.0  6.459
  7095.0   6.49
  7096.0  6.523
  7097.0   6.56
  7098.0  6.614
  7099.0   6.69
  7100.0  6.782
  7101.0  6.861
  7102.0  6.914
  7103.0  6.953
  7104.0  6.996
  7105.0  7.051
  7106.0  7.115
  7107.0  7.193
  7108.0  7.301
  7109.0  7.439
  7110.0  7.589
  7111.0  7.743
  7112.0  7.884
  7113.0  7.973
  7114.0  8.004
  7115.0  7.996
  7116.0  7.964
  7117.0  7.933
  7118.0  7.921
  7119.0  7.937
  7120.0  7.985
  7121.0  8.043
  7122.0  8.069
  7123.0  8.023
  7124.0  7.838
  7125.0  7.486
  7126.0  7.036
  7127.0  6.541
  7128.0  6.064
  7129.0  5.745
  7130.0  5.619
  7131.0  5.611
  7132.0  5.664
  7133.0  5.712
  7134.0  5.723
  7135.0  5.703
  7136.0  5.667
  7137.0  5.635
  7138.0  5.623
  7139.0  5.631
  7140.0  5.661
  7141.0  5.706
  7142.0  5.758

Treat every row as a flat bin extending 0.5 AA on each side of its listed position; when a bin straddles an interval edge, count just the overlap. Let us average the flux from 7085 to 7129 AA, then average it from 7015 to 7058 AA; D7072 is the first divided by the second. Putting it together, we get 0.7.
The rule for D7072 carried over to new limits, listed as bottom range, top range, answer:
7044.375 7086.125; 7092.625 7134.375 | 0.78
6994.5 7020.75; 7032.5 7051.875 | 1.21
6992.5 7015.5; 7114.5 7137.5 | 0.80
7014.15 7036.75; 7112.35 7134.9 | 0.77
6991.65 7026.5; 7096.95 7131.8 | 0.83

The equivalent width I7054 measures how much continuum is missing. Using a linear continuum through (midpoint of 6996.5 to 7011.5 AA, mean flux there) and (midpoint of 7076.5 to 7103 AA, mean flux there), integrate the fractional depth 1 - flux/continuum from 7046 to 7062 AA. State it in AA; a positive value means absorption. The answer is -3.4 AA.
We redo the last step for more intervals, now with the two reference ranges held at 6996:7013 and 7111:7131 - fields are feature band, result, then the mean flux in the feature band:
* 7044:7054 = -3.5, 11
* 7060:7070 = 0.3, 7.71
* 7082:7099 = 0.7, 7.42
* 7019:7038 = -2.3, 9.32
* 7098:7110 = 0.9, 7.03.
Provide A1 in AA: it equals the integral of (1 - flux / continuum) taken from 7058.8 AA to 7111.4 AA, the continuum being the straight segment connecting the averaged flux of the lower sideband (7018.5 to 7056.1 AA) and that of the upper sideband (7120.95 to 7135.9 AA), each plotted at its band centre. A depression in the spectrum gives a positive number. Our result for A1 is 2.8 AA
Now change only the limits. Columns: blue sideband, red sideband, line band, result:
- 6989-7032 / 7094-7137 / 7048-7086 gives -4.9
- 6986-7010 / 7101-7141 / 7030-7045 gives -4.0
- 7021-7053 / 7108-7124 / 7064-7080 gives 1.2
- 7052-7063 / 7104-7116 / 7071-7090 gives -0.9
